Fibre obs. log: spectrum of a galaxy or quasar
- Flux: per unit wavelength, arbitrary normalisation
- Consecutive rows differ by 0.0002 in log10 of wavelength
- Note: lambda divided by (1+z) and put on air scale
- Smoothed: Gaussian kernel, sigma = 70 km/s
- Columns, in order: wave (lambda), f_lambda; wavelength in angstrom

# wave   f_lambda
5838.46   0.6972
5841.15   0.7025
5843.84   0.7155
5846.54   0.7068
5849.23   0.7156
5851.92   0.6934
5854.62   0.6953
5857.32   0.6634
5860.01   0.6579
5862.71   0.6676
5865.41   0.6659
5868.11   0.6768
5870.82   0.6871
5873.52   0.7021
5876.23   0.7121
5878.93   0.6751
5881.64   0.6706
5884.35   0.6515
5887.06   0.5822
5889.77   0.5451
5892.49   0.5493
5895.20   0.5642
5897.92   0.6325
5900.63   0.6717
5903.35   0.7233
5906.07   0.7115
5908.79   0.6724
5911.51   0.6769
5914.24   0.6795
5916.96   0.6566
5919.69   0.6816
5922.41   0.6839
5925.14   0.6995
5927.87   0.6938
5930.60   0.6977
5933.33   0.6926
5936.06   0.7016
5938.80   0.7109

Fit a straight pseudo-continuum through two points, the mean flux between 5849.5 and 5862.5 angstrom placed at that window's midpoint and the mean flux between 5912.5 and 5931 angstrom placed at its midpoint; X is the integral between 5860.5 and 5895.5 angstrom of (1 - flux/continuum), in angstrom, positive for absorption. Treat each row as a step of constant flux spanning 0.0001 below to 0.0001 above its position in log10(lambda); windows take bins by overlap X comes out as 1.9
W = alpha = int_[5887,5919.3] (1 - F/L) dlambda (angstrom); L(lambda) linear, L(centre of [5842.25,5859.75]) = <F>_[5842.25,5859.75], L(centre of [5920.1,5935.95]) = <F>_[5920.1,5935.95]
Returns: 2.4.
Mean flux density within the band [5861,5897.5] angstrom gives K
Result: 0.642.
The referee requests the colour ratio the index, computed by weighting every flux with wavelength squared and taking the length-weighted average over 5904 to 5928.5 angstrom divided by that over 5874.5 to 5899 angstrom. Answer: 1.11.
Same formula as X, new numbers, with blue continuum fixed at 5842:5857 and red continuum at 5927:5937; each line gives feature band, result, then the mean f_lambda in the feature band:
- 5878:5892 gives 1.6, 0.618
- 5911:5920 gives 0.3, 0.672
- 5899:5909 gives 0.0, 0.696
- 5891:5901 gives 1.5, 0.597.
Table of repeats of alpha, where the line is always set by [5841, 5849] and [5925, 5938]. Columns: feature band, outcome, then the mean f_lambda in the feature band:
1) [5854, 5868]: 0.76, 0.67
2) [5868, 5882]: 0.32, 0.689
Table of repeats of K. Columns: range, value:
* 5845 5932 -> 0.668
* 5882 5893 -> 0.592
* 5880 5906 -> 0.626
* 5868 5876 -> 0.693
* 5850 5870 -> 0.676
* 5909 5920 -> 0.672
